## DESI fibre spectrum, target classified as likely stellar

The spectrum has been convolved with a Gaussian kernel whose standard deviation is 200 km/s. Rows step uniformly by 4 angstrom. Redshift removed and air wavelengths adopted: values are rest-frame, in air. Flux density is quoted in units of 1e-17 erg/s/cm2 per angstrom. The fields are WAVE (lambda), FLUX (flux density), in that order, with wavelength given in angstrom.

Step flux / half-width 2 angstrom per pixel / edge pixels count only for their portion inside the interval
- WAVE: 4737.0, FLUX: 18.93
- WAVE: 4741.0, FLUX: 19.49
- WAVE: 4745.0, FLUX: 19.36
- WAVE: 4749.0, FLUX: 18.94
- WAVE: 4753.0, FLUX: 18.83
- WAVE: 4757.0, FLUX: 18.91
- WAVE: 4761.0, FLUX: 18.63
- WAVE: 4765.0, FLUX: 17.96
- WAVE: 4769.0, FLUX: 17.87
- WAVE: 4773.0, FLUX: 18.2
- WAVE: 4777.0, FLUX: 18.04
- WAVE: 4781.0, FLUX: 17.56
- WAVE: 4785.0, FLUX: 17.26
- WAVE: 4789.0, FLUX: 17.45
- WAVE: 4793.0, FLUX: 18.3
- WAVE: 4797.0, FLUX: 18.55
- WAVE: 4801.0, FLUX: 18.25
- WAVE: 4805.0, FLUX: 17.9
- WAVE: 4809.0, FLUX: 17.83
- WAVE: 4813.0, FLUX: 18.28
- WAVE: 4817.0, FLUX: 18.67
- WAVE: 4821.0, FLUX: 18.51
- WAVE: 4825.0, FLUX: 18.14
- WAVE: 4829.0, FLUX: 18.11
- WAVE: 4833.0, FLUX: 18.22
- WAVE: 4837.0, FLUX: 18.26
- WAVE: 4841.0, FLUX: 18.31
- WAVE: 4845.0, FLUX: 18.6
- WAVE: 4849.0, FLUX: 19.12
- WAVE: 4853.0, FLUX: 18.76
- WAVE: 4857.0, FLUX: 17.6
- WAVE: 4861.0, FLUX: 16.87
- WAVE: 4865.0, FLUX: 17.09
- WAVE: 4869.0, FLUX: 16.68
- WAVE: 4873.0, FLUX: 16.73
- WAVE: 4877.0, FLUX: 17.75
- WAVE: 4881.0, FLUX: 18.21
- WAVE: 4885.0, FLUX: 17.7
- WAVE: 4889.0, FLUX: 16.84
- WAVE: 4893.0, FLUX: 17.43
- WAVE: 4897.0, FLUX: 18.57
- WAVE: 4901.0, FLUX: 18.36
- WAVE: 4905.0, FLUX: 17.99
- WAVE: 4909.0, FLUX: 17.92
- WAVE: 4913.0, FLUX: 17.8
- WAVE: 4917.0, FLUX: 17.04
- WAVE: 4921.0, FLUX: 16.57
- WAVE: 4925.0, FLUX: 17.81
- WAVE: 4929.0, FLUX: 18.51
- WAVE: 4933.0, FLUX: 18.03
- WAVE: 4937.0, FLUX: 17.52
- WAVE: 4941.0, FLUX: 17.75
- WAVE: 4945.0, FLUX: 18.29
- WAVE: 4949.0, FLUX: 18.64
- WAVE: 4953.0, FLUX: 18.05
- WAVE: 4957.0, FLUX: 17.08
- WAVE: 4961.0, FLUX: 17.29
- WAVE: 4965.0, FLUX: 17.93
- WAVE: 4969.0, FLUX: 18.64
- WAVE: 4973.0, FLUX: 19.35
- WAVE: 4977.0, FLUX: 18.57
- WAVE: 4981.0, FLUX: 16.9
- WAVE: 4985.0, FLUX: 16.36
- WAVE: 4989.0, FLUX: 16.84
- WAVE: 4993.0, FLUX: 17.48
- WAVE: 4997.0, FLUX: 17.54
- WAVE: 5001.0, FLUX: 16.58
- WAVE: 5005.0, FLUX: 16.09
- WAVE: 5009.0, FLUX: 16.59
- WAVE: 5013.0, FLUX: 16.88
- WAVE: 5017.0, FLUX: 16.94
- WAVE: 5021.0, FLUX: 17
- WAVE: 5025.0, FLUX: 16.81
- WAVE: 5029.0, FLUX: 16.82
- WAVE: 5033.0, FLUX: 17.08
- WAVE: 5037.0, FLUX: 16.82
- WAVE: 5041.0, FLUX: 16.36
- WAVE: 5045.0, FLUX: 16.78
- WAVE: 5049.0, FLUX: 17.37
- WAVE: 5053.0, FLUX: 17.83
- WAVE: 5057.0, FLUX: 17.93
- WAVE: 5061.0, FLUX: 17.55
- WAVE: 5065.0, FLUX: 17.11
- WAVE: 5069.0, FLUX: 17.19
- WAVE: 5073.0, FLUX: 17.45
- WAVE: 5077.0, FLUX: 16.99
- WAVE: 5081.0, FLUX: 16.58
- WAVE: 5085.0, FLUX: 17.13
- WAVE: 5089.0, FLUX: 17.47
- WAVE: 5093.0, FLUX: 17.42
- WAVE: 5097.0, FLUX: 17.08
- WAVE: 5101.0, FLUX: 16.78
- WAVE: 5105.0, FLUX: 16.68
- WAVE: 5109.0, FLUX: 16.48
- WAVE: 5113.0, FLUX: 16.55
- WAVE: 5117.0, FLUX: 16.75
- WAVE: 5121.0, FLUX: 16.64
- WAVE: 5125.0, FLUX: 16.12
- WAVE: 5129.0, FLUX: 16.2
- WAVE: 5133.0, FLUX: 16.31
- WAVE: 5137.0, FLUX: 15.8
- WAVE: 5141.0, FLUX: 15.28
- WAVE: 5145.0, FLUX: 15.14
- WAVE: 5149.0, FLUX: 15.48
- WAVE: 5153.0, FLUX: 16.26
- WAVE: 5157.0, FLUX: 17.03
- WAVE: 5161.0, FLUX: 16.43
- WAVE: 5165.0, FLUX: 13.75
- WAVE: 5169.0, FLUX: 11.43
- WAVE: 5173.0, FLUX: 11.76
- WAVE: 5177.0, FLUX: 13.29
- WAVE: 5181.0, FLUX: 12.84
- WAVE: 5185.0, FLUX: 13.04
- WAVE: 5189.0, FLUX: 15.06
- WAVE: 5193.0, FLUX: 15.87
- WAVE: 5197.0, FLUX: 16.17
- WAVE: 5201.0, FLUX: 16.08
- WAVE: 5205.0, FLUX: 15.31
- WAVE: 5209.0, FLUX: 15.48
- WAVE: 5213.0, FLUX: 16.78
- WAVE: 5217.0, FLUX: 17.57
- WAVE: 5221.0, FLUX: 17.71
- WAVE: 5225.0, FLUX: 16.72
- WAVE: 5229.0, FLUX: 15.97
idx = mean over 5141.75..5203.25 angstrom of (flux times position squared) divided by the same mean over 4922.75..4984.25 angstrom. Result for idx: 0.89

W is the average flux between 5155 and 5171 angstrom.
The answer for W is 14.7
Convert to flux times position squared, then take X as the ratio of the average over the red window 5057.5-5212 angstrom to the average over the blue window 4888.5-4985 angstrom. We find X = 1.0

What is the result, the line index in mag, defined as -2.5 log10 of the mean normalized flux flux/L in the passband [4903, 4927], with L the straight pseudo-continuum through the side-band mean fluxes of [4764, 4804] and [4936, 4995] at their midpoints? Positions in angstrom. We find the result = 0.02 mag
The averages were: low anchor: 17.9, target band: 17.5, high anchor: 17.8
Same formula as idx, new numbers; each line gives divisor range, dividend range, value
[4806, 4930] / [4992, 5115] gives 1.03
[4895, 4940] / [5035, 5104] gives 1.02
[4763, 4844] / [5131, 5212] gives 0.96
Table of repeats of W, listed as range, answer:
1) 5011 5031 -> 16.9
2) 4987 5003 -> 17.1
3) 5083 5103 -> 17.2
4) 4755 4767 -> 18.5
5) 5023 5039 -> 16.9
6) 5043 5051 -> 17.1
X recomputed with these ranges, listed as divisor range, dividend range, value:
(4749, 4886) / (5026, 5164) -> 1.04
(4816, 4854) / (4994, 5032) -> 0.98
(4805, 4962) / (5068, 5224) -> 0.99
